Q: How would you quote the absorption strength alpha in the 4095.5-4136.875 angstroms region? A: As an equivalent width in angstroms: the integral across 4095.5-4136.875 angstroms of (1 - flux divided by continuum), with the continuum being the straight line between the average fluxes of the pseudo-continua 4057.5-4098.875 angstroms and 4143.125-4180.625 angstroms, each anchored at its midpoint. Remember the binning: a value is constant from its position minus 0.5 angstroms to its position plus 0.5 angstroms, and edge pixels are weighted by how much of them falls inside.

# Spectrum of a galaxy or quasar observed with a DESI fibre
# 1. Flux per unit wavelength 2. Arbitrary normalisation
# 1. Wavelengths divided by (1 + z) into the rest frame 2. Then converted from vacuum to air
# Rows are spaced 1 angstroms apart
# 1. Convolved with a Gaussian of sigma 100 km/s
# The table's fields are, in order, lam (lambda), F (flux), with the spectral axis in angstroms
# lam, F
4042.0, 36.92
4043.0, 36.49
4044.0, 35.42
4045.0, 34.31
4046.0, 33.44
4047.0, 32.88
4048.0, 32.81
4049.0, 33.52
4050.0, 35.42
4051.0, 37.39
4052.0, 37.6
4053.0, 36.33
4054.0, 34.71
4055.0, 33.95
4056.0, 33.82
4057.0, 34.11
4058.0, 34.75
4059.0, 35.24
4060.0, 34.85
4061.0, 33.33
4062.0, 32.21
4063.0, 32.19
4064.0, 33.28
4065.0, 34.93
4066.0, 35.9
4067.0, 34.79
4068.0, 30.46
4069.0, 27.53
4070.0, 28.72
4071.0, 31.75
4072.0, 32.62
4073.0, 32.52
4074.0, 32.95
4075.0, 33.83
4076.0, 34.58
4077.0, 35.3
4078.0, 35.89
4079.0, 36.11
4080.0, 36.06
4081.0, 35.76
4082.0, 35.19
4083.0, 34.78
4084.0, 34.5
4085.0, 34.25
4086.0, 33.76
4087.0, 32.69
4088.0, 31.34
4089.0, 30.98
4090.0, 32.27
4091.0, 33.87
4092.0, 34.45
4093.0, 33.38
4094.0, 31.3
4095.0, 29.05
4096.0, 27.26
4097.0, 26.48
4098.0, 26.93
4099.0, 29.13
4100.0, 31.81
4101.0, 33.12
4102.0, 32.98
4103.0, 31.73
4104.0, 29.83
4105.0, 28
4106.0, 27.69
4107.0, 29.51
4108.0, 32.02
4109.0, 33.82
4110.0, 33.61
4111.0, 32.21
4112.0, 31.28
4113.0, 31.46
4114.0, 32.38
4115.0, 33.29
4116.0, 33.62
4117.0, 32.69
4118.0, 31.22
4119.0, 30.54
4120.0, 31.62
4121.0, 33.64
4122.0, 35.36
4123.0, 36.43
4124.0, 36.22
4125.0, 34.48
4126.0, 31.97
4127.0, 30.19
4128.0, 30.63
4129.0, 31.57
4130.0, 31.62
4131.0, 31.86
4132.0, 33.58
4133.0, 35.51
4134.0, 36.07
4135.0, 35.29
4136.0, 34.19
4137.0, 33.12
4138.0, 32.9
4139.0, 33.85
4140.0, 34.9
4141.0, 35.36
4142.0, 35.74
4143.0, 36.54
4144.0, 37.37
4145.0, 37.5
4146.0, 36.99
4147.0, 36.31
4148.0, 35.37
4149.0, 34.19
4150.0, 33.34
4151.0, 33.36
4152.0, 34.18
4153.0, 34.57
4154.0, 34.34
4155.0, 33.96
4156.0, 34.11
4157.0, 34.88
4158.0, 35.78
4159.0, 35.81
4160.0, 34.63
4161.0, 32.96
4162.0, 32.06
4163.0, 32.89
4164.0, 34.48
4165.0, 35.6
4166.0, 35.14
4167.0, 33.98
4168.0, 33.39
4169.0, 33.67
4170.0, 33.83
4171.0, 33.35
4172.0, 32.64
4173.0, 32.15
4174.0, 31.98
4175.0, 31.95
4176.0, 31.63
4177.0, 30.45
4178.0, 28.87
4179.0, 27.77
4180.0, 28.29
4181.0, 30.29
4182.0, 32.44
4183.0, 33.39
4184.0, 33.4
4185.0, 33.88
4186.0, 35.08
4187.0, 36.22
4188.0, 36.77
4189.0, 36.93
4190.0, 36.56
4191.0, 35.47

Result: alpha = 1.5 angstroms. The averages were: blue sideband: 32.8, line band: 32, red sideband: 33.6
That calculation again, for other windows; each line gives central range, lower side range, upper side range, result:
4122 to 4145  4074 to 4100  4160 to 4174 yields -0.7 angstroms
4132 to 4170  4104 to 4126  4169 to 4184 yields -3.4 angstroms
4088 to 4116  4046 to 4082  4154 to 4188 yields 2.1 angstroms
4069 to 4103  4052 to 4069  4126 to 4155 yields 1.5 angstroms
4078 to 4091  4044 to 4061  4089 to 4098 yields -1.0 angstroms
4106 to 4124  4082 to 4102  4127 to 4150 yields 0.3 angstroms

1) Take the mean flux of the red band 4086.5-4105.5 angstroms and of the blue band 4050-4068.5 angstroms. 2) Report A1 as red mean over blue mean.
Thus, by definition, 0.90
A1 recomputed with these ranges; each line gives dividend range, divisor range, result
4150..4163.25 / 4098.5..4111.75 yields 1.09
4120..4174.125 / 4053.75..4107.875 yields 1.05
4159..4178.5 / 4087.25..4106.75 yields 1.08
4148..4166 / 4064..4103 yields 1.05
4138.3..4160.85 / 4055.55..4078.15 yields 1.06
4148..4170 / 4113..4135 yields 1.03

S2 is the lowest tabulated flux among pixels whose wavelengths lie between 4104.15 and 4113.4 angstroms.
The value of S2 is 27.69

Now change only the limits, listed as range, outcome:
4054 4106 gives 26.48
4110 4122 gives 30.54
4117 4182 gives 27.77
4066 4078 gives 27.53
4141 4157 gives 33.34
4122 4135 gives 30.19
